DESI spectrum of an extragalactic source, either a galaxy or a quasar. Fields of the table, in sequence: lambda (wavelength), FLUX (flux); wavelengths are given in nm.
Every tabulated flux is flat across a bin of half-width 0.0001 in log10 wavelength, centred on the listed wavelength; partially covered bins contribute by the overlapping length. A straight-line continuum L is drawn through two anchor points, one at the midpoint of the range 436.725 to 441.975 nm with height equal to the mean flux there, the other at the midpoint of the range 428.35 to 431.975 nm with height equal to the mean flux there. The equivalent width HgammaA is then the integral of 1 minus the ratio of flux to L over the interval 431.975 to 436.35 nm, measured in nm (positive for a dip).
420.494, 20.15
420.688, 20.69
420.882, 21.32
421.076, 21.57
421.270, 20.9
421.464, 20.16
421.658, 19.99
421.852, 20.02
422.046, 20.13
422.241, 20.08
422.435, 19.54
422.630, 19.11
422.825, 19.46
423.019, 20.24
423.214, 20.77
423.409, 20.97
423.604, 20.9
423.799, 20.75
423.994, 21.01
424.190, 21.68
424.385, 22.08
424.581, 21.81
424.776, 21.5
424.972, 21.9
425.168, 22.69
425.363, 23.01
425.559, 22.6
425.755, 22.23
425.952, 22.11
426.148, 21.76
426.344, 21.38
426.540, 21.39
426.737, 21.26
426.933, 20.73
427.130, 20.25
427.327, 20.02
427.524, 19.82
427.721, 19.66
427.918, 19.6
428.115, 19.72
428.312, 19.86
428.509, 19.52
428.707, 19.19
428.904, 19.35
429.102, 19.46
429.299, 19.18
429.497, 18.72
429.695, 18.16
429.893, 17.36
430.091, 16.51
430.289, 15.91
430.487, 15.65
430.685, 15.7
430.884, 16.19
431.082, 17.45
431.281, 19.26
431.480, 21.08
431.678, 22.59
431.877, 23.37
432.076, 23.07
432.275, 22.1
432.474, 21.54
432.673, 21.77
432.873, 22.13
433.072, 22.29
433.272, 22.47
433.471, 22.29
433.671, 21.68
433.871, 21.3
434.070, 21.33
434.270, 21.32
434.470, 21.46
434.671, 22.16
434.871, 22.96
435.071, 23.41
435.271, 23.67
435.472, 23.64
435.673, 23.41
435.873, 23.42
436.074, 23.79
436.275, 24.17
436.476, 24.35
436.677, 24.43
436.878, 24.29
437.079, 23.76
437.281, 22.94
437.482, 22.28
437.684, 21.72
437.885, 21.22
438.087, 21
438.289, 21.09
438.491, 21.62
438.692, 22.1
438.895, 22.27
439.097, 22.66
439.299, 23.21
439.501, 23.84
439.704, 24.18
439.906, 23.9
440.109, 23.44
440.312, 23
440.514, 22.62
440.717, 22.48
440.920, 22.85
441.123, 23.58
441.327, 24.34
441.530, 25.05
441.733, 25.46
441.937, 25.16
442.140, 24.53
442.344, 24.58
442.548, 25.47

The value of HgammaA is -0.42 nm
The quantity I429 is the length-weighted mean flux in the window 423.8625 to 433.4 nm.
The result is 20.4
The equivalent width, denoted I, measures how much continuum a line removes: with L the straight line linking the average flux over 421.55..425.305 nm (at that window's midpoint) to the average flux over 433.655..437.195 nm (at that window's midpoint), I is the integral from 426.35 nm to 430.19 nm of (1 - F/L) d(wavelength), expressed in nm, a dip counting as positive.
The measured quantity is 0.388 nm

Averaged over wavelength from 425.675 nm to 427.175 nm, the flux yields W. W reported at 21.4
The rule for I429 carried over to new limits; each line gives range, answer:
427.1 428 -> 19.8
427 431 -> 18.5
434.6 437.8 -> 23.4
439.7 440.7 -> 23.3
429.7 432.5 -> 19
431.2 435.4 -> 22.1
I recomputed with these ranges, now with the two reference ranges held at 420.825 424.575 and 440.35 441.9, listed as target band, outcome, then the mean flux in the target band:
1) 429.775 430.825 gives 0.27 nm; 16.3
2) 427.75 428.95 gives 0.11 nm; 19.6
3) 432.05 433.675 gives 0.02 nm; 22.1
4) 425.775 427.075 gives -0.01 nm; 21.4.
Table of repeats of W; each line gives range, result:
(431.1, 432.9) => 21.7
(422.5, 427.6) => 21.2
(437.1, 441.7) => 22.8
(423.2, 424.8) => 21.3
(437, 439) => 22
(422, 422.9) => 19.6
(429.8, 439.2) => 21.5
